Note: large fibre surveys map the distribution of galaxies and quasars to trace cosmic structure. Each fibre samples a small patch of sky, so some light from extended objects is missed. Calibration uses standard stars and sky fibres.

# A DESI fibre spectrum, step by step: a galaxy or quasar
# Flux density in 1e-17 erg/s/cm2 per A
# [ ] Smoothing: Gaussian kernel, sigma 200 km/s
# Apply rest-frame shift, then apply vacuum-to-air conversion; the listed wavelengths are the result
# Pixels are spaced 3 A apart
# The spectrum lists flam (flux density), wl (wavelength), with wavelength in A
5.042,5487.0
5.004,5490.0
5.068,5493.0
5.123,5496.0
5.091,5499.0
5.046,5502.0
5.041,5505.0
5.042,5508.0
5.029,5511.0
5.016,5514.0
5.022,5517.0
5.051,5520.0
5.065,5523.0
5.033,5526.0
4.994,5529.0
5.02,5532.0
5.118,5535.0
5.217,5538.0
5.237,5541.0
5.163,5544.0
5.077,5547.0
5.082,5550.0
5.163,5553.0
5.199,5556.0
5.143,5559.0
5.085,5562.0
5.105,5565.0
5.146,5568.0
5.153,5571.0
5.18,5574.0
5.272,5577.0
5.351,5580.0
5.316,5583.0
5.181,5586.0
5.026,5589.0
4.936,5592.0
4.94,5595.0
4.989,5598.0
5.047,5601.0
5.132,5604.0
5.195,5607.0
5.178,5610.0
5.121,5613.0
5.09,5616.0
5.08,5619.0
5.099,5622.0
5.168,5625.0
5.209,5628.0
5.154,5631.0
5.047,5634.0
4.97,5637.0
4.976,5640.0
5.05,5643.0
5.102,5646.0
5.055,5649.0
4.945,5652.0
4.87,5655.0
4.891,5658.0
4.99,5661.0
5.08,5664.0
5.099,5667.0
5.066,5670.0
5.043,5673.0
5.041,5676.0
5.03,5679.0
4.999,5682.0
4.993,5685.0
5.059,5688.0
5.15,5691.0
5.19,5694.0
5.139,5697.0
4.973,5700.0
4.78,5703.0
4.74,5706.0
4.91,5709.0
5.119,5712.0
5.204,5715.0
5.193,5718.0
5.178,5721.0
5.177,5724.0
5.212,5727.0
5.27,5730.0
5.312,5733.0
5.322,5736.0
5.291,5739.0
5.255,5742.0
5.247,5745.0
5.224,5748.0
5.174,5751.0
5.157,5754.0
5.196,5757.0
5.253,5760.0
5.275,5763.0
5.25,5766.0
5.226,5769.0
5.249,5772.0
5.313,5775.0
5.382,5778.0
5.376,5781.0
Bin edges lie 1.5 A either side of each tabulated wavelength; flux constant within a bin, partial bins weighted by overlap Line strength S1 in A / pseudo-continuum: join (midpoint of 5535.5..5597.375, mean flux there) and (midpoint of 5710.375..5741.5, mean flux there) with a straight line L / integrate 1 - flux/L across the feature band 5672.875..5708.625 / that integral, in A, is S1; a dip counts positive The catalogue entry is 1.4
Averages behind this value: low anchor 5.15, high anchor 5.23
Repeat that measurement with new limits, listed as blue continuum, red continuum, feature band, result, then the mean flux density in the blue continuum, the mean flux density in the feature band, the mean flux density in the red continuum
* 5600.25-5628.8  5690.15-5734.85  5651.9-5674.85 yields 0.5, 5.13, 5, 5.1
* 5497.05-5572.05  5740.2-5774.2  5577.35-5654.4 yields 0.7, 5.09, 5.09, 5.23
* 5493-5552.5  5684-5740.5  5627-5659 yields 0.5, 5.08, 5.02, 5.12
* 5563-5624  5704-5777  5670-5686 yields 0.4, 5.13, 5.03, 5.2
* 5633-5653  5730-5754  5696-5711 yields 0.7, 5.02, 4.91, 5.25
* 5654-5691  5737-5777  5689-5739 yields 0.1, 5.02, 5.12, 5.24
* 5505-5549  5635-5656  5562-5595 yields -0.7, 5.08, 5.15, 5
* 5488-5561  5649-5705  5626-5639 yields -0.1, 5.08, 5.09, 5.02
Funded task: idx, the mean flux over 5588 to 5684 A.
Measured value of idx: 5.05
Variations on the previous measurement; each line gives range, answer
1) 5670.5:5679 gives 5.04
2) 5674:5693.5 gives 5.05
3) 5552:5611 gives 5.14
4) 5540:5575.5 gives 5.14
